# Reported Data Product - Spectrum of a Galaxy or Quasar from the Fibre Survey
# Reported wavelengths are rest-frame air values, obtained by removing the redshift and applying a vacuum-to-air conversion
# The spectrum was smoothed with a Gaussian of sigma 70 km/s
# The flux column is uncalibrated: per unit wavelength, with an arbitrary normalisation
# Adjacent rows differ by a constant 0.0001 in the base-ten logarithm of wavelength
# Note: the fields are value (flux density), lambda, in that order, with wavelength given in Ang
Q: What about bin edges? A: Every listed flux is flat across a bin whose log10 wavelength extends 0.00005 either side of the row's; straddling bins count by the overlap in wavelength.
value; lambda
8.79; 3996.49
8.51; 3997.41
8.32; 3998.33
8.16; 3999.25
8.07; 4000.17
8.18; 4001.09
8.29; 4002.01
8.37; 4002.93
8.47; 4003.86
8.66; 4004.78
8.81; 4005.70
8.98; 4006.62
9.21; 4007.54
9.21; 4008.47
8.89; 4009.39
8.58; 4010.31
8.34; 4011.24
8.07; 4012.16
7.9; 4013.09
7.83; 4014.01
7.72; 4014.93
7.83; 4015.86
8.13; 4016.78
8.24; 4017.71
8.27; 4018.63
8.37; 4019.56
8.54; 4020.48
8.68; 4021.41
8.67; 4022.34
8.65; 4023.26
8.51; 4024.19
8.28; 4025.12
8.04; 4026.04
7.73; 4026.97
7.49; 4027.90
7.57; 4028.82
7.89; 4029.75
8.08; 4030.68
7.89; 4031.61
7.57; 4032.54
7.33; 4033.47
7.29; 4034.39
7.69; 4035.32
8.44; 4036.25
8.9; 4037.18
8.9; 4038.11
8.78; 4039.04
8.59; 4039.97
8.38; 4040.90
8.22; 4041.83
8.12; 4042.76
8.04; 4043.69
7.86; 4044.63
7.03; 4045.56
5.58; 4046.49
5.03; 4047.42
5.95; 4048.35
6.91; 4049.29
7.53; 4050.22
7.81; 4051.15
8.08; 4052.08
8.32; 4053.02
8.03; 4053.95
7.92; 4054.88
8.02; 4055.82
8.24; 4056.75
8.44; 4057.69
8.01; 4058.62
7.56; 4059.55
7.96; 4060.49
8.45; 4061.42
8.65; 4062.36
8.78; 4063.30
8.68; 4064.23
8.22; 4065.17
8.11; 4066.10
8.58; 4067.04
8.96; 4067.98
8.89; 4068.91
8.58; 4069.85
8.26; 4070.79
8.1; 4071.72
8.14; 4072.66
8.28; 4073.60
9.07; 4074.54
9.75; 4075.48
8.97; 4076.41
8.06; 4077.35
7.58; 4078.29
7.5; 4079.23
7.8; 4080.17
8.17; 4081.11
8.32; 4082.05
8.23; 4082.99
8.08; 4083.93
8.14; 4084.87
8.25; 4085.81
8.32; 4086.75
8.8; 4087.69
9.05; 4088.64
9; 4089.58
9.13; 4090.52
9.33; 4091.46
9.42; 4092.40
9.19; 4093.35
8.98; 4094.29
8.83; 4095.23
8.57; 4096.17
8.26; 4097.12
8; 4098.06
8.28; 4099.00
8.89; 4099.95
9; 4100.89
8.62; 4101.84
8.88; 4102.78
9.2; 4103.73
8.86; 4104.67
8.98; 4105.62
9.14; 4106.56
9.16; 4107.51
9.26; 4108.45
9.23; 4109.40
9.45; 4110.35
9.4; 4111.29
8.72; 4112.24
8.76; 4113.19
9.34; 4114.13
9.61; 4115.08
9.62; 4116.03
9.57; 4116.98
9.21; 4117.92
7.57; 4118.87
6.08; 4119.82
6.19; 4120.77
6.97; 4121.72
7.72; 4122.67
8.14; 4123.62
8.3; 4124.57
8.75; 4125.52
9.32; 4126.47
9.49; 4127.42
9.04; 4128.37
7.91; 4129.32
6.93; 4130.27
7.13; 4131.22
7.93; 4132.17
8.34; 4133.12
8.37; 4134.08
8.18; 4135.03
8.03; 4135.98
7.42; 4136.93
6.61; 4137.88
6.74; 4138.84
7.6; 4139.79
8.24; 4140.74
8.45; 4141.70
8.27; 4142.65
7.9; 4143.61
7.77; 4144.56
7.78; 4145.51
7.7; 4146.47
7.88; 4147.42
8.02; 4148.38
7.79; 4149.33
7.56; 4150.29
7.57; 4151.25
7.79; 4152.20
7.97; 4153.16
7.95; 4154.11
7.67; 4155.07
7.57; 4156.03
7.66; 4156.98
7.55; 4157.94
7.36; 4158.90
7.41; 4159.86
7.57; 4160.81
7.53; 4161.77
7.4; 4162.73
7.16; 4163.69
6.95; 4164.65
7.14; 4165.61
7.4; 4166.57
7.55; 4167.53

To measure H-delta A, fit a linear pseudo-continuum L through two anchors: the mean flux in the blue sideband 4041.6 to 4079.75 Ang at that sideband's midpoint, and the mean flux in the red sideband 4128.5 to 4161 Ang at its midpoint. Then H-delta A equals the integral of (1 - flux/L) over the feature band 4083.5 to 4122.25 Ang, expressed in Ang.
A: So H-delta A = -4.1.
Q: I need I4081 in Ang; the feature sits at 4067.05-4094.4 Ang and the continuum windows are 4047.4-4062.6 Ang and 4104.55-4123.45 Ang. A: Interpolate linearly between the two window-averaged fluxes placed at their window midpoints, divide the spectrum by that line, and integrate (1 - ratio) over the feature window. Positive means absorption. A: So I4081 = -1.4 Ang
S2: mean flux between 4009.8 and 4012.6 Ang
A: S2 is 8.34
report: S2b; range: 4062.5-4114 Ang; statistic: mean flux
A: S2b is 8.68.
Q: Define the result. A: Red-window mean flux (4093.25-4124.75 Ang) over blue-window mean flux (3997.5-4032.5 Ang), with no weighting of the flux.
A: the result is 1.04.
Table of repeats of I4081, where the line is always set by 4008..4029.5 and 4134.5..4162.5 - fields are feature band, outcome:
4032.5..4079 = 0.16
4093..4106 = -1.38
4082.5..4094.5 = -1.22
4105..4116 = -1.87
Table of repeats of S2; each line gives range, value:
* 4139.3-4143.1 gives 8.14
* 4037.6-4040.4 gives 8.76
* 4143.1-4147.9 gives 7.81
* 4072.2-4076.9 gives 8.84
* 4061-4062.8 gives 8.53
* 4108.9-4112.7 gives 9.19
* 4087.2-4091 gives 8.99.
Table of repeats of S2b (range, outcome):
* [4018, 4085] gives 8.08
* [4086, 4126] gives 8.7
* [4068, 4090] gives 8.42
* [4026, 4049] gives 7.68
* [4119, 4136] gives 7.92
